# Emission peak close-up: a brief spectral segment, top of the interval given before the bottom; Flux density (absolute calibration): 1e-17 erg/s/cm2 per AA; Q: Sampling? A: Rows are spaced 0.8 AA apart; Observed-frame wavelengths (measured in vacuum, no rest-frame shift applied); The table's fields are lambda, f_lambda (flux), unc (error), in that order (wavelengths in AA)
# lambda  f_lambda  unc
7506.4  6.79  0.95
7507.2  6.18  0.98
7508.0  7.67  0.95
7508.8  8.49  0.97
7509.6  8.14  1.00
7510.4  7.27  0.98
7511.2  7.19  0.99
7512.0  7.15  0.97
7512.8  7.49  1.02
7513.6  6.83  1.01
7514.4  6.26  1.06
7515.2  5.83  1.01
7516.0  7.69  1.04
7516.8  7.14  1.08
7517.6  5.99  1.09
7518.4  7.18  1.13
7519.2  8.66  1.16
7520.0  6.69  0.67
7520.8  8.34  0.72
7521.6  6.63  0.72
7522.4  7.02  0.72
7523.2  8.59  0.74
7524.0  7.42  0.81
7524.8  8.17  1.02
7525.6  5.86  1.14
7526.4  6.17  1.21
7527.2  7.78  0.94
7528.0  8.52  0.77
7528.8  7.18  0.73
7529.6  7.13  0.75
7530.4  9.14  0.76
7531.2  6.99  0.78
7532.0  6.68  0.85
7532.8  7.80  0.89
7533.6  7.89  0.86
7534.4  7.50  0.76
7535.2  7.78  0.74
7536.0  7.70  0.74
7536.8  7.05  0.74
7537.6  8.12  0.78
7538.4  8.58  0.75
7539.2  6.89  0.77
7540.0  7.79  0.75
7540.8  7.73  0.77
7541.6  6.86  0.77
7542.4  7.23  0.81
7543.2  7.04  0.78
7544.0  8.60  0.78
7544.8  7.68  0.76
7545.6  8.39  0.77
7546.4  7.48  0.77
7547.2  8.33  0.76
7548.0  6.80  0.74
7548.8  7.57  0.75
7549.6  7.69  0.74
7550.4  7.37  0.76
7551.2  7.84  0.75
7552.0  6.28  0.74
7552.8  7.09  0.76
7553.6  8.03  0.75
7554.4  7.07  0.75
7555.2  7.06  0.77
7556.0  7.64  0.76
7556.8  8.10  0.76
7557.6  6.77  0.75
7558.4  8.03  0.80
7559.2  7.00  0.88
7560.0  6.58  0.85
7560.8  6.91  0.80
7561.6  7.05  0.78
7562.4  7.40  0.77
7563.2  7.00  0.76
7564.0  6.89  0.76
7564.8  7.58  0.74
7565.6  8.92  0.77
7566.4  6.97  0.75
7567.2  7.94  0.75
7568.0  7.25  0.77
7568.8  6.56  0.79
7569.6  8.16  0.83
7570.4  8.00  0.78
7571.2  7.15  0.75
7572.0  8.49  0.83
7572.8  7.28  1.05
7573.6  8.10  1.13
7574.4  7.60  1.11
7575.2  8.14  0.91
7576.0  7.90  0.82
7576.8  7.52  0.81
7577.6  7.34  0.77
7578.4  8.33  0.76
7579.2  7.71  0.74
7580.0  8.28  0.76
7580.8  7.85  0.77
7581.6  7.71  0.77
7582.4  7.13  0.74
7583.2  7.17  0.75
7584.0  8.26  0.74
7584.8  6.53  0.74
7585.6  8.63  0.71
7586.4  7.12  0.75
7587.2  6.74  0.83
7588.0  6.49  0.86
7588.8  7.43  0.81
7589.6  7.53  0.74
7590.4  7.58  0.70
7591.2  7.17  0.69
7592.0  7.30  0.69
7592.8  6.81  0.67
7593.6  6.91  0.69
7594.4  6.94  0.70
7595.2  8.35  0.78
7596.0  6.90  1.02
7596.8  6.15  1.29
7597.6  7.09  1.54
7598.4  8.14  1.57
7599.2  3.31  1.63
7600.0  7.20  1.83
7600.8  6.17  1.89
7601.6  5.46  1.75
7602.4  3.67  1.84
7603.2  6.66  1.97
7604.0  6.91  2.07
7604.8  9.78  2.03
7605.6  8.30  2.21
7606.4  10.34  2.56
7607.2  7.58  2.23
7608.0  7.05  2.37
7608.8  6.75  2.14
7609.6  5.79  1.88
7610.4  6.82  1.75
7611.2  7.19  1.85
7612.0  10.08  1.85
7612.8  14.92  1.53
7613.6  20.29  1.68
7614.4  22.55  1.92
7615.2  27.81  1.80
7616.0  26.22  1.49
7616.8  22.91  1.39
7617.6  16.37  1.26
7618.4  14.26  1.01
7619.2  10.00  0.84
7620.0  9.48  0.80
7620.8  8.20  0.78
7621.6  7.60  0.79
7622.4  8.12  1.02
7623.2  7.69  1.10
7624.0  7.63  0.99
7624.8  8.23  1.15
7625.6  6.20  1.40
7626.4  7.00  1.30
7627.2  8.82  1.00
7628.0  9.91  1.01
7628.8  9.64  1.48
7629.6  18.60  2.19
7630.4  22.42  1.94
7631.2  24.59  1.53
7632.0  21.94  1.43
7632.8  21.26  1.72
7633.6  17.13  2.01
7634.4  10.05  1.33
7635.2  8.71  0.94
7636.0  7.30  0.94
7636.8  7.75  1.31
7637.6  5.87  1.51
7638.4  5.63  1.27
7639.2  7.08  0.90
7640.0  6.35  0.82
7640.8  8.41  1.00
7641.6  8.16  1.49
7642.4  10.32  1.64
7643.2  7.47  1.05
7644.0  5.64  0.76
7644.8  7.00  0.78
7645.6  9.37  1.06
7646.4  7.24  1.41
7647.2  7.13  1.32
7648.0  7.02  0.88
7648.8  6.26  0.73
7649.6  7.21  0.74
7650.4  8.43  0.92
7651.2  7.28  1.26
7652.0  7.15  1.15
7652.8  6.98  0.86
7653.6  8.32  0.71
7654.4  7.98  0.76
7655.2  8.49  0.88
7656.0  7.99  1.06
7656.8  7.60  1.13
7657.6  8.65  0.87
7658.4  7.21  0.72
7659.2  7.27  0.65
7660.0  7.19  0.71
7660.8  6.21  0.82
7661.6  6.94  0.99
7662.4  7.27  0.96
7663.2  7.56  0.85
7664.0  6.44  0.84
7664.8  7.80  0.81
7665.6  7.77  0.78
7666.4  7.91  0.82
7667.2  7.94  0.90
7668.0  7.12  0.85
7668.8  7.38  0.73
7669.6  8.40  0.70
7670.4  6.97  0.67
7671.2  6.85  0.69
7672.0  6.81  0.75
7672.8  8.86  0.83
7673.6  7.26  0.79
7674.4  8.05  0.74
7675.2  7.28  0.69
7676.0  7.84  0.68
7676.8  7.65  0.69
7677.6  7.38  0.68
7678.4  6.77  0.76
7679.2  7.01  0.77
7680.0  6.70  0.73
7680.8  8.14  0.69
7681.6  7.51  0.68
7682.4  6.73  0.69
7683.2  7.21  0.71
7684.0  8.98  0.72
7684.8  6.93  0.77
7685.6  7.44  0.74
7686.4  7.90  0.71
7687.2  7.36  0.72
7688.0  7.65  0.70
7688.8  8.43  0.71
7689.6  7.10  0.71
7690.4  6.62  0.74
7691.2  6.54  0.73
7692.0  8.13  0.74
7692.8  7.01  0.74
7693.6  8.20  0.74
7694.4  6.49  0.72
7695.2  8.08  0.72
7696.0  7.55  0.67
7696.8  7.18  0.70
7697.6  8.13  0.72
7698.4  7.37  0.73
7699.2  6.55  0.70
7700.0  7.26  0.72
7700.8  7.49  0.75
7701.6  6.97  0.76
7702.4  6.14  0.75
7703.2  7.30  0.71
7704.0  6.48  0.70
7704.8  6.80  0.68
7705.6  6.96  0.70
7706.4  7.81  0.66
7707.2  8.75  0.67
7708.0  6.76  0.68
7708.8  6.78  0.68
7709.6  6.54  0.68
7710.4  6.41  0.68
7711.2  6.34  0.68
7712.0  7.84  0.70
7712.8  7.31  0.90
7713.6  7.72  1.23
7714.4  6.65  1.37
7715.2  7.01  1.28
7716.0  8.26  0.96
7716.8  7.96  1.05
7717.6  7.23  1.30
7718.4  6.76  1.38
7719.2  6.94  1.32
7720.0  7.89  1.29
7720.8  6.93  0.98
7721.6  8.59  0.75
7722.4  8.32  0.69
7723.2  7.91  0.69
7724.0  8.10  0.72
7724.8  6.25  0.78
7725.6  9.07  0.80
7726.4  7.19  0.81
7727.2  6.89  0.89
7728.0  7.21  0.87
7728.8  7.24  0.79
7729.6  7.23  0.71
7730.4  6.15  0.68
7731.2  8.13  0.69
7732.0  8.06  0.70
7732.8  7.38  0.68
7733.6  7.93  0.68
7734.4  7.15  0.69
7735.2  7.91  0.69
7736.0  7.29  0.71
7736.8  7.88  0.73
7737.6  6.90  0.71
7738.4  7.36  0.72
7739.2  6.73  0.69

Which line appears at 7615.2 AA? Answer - [S II]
